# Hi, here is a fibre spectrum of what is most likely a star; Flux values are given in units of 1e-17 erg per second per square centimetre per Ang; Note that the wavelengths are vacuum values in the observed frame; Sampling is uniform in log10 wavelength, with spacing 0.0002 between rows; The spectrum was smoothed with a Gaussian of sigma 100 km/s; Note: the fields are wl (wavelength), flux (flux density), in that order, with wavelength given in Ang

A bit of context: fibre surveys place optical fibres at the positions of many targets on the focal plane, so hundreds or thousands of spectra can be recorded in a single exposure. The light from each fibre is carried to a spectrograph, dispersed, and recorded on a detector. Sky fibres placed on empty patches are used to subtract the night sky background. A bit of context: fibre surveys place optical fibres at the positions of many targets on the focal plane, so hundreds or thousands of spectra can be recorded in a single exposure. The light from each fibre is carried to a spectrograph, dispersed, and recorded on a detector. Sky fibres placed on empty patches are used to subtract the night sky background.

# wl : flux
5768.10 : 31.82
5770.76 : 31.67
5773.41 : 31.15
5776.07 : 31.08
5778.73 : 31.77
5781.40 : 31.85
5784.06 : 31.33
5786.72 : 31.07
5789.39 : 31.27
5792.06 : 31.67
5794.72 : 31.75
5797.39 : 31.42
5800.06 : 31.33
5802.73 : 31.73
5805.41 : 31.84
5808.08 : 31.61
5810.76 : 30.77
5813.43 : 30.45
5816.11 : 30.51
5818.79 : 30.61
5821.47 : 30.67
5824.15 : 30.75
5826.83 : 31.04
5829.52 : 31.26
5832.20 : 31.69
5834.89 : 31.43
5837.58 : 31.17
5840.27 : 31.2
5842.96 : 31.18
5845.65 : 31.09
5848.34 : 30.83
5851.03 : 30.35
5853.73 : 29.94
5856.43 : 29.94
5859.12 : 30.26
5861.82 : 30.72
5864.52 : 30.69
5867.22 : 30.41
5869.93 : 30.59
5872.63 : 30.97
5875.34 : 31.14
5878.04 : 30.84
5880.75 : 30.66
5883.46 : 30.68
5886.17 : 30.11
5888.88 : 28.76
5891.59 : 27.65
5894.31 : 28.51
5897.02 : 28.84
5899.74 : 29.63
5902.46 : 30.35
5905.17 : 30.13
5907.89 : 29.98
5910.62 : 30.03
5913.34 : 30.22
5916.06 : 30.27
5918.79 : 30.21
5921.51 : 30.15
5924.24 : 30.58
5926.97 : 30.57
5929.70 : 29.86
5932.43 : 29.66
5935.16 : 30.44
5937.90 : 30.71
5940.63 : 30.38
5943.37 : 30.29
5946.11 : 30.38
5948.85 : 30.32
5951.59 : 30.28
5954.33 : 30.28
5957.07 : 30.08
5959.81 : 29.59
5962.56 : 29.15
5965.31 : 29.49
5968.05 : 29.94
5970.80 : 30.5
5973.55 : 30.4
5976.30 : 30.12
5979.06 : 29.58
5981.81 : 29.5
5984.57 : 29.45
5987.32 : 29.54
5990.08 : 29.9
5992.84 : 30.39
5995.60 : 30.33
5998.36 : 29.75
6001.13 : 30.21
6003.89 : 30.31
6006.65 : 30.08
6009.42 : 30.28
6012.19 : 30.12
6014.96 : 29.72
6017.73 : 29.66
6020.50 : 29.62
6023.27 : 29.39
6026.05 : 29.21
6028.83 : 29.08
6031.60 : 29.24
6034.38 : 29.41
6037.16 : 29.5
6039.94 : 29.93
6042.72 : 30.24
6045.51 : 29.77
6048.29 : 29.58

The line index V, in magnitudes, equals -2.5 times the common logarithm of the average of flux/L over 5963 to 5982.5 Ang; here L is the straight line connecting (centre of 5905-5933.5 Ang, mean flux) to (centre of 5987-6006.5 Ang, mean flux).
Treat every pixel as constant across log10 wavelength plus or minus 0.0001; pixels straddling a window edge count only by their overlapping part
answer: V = 0.01 mag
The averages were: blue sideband 30.2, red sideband 30.1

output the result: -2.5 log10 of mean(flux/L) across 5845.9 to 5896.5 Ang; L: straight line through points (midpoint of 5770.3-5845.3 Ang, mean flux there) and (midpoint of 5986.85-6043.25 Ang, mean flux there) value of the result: 0.02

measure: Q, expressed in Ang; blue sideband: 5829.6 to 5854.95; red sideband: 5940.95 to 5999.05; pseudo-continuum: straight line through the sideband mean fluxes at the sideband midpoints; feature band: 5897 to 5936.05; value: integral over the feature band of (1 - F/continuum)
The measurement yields 0.4 Ang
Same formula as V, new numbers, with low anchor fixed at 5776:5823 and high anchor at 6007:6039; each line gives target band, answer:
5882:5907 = 0.04 mag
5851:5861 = 0.03 mag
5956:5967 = 0.02 mag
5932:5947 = 0.00 mag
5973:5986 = 0.01 mag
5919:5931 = 0.00 mag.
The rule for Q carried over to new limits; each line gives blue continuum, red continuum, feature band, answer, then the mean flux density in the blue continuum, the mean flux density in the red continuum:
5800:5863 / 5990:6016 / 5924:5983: 0.5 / 30.9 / 30.1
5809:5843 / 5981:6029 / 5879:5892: 0.4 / 31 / 29.8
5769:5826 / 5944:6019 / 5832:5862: 0.1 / 31.3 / 30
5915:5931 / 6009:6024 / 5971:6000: 0.0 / 30.3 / 29.8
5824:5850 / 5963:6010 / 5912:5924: 0.1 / 31.2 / 30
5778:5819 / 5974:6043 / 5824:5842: -0.1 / 31.3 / 29.8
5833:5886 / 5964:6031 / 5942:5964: 0.1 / 30.7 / 29.9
